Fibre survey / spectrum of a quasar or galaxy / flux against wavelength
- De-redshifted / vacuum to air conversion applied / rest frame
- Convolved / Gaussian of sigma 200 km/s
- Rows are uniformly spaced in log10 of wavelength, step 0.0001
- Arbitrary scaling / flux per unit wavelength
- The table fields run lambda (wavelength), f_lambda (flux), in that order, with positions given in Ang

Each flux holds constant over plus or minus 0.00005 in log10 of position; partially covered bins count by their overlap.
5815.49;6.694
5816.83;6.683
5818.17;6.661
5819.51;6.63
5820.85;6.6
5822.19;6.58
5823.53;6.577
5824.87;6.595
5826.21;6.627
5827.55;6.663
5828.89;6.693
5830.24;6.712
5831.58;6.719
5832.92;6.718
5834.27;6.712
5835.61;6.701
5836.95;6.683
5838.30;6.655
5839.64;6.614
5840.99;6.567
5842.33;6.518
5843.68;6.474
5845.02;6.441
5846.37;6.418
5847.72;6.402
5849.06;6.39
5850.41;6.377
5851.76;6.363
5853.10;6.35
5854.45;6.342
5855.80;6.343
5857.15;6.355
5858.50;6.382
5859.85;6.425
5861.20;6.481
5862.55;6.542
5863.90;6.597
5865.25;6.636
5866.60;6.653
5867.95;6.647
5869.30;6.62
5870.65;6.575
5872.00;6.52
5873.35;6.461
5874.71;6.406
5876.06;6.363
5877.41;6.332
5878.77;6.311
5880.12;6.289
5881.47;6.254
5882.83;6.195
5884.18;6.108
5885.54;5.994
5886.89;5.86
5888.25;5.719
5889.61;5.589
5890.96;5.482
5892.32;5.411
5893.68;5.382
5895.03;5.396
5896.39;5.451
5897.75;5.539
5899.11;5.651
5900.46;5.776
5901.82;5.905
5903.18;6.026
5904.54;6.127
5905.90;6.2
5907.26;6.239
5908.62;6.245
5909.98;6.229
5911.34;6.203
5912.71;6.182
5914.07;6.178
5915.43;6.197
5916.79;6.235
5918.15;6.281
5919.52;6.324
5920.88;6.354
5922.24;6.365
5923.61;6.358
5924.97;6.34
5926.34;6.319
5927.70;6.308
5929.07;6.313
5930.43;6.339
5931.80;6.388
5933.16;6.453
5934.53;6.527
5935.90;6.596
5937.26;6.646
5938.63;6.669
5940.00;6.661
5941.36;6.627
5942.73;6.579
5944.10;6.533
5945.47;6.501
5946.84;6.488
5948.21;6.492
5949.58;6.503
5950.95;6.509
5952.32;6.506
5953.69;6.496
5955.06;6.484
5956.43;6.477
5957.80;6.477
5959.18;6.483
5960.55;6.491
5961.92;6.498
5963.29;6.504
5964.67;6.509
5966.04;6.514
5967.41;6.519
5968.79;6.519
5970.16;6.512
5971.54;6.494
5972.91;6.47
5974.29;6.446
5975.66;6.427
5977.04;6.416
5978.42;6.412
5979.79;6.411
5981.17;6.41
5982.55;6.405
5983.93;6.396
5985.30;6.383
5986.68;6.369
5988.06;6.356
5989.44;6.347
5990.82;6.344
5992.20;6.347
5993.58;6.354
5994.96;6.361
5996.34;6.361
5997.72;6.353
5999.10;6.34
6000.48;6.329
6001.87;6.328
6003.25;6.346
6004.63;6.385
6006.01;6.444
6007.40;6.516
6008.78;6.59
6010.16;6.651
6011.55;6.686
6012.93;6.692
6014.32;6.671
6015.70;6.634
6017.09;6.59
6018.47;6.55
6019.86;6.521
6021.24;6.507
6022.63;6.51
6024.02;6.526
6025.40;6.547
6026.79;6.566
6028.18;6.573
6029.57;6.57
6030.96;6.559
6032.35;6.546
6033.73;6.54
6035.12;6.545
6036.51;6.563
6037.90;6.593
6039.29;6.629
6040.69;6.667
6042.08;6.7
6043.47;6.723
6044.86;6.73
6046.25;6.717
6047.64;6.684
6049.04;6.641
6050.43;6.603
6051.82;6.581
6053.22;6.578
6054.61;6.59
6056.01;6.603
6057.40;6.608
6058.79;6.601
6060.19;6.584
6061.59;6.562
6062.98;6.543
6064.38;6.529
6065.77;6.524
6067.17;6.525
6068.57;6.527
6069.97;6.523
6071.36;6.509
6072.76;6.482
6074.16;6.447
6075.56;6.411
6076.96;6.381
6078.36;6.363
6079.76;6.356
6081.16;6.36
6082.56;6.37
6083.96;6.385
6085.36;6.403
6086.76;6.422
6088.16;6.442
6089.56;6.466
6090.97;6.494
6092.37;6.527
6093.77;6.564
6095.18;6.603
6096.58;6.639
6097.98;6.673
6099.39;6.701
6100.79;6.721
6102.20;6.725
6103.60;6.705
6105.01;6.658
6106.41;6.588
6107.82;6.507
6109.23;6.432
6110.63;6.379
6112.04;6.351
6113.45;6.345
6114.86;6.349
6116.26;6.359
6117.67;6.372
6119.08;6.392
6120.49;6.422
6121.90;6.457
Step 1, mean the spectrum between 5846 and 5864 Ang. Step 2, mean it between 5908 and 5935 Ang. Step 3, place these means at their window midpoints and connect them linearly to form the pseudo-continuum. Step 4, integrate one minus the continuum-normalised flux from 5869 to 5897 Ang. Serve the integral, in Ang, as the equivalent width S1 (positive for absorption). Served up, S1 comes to 1.48 Ang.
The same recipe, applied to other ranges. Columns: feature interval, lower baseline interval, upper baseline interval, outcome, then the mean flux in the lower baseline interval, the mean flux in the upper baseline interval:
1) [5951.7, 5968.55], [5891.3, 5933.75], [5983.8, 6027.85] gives -0.6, 6.08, 6.47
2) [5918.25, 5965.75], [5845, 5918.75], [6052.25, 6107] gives -1.4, 6.18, 6.53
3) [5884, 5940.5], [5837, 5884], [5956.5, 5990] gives 3.0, 6.45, 6.45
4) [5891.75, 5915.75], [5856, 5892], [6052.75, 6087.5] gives 1.6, 6.29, 6.49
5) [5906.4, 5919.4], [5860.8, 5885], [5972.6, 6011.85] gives 0.4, 6.44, 6.41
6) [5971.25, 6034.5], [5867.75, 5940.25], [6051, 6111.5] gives -1.0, 6.17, 6.53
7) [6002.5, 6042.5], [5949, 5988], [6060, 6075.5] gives -0.4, 6.46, 6.52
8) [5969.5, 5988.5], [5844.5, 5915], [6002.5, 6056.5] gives 0.1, 6.18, 6.59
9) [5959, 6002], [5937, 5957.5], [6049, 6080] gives 0.8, 6.54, 6.52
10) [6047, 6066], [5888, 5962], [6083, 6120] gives -0.4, 6.23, 6.51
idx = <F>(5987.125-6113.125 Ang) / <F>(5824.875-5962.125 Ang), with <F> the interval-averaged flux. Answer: 1.03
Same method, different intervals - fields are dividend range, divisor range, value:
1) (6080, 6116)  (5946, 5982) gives 1.00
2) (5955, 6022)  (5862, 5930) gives 1.05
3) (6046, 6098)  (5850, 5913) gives 1.06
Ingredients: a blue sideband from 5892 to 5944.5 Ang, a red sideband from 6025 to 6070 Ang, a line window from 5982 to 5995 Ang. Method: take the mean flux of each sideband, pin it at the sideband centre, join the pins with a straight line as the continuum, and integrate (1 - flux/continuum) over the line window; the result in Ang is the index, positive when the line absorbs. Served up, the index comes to 0.1 Ang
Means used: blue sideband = 6.2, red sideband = 6.59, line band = 6.37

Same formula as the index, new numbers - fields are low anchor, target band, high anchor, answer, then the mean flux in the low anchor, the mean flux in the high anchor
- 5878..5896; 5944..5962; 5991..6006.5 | -1.0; 5.84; 6.36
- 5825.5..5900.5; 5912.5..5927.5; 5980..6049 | 0.2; 6.31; 6.51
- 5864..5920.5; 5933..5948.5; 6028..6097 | -0.8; 6.11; 6.54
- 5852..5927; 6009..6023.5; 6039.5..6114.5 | -0.4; 6.18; 6.54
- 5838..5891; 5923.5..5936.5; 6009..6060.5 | 0.1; 6.36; 6.6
